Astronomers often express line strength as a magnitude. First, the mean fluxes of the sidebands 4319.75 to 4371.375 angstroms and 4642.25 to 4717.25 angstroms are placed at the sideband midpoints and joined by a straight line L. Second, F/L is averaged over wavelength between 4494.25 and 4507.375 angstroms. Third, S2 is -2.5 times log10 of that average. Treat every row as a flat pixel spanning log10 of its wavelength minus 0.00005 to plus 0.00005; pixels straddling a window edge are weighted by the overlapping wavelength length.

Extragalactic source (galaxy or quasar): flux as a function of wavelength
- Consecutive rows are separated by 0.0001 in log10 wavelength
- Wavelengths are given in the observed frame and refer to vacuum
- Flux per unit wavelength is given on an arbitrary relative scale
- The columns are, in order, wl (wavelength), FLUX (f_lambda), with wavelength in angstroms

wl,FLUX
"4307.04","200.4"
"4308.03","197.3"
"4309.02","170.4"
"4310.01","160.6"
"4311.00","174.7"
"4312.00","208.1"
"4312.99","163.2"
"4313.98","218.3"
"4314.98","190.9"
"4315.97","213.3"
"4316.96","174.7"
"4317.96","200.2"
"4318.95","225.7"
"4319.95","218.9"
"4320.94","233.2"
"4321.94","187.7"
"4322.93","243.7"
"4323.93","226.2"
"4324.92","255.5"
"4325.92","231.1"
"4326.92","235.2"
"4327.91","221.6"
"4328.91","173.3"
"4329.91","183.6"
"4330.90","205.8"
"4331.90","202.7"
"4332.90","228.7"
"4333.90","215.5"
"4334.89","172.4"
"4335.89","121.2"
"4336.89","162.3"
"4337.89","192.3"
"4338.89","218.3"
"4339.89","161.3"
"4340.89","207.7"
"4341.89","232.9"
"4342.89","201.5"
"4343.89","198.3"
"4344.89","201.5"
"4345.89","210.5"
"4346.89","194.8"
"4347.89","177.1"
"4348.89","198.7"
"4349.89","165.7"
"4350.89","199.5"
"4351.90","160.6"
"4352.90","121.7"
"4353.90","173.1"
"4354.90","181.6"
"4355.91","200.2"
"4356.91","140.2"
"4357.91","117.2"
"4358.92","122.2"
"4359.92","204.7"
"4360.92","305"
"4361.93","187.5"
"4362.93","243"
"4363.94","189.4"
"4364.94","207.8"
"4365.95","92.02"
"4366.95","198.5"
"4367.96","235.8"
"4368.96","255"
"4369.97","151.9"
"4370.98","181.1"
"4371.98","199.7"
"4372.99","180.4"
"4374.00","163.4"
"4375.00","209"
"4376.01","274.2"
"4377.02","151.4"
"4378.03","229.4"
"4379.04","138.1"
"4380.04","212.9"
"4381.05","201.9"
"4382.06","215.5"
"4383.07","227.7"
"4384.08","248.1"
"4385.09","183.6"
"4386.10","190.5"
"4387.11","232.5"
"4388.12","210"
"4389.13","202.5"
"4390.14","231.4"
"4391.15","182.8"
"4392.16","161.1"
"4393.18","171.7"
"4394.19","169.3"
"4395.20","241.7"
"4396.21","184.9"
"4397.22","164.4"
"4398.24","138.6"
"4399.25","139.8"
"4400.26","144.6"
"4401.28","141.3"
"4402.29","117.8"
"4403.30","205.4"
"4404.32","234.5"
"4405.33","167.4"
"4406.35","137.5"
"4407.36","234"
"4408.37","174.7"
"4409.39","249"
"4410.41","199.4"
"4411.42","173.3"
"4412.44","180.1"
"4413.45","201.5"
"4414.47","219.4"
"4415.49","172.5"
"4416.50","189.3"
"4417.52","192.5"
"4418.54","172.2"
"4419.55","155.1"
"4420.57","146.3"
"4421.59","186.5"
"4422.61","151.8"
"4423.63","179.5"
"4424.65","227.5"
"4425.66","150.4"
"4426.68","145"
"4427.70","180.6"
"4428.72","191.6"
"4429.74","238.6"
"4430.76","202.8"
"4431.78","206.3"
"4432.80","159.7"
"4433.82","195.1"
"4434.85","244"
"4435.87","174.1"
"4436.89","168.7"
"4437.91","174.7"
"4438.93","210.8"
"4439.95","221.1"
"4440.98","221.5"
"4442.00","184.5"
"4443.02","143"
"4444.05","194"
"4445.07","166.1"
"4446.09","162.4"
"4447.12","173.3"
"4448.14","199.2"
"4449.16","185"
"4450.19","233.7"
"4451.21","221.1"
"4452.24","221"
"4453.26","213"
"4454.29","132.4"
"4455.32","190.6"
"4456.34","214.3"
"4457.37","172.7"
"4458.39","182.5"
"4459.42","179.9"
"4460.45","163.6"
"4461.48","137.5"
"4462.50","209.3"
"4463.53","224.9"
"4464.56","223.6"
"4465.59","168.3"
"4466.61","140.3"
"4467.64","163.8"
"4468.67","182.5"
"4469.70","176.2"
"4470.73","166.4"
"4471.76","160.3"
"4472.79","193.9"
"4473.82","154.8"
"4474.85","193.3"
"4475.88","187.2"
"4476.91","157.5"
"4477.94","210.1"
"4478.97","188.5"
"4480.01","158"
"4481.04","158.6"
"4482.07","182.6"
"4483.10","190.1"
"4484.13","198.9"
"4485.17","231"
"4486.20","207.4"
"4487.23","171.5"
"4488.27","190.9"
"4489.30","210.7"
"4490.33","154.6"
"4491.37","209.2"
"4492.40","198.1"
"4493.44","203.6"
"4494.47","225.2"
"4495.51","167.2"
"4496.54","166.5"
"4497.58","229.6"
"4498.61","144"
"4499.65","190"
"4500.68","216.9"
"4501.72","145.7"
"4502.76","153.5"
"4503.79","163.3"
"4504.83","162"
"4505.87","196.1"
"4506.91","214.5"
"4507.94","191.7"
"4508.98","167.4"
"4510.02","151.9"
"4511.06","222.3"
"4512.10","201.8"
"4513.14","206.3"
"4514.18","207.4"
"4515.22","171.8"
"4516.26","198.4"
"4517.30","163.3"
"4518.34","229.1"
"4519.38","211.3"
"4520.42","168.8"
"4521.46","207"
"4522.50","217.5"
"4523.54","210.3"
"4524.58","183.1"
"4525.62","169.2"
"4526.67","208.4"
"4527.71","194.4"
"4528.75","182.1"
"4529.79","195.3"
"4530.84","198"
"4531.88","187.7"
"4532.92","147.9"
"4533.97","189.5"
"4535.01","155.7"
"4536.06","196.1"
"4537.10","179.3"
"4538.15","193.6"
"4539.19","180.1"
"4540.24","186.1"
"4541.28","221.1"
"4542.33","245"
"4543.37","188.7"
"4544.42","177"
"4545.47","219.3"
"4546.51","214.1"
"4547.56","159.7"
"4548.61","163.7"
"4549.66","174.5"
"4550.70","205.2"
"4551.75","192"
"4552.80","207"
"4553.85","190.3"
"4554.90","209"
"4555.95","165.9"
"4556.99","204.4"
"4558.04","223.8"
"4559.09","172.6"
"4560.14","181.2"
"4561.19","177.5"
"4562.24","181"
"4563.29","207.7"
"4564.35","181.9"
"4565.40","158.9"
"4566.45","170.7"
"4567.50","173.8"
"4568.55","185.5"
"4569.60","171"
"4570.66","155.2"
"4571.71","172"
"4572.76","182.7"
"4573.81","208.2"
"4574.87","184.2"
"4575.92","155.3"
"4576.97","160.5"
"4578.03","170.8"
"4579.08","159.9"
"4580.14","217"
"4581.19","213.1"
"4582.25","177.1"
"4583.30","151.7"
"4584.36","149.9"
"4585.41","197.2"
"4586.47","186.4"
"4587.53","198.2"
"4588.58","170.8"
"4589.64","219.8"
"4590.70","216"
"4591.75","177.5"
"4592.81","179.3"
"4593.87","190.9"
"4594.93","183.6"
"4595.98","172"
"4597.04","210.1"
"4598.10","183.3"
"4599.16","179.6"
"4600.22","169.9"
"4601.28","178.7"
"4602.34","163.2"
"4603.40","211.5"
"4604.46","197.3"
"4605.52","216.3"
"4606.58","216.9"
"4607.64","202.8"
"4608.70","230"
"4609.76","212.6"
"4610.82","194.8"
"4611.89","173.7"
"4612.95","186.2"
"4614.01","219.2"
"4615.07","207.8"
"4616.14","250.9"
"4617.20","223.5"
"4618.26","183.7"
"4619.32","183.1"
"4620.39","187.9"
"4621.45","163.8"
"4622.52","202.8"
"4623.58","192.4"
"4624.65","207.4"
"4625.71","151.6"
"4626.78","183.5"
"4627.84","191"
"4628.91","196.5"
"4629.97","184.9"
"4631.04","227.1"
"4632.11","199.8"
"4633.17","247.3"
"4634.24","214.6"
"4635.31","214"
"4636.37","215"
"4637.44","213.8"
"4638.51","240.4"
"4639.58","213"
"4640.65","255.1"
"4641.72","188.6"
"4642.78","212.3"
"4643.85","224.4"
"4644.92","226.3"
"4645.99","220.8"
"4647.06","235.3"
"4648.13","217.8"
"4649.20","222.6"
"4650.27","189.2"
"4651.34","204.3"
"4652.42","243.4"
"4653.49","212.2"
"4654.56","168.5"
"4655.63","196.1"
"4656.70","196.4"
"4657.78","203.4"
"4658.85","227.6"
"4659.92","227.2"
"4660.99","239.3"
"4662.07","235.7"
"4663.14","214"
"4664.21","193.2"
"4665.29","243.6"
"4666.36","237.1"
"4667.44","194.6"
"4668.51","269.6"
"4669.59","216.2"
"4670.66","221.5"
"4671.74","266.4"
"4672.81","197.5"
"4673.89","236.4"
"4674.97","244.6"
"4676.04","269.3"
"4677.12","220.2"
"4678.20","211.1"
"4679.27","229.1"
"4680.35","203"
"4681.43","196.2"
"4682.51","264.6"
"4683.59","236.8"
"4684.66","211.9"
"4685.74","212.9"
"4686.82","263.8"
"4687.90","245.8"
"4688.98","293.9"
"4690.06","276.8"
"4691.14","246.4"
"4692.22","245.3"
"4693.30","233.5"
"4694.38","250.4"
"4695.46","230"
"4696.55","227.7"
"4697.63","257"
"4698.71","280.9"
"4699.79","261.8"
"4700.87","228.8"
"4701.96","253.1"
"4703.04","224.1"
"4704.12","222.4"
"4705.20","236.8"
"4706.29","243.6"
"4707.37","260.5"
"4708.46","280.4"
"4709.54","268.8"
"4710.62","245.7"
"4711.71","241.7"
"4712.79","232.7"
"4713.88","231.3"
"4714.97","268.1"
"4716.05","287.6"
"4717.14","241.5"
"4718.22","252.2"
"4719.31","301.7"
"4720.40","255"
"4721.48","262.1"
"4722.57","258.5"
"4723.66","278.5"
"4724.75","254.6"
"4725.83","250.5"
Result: 0.17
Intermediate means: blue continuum 195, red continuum 234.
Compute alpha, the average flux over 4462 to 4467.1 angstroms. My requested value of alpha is 194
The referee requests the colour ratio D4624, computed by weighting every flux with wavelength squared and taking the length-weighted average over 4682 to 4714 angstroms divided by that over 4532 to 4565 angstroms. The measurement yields 1.4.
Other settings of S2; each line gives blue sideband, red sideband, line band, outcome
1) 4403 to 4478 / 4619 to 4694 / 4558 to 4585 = 0.16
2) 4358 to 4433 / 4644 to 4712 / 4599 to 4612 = 0.13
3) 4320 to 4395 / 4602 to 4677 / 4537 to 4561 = 0.07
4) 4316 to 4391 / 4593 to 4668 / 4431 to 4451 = 0.05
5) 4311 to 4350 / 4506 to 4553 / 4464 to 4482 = 0.11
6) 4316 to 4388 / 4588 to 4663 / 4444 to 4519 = 0.08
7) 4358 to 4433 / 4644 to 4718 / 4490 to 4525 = 0.09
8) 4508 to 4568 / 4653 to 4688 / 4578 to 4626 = 0.08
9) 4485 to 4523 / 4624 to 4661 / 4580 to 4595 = 0.08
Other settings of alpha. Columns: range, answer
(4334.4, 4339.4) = 173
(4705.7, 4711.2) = 259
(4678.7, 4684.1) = 226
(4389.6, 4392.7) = 191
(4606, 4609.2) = 217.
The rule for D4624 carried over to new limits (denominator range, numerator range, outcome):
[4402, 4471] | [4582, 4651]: 1.16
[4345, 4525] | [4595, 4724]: 1.32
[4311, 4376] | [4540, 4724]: 1.24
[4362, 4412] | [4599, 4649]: 1.19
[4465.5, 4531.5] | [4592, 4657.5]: 1.15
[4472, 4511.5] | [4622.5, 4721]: 1.34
